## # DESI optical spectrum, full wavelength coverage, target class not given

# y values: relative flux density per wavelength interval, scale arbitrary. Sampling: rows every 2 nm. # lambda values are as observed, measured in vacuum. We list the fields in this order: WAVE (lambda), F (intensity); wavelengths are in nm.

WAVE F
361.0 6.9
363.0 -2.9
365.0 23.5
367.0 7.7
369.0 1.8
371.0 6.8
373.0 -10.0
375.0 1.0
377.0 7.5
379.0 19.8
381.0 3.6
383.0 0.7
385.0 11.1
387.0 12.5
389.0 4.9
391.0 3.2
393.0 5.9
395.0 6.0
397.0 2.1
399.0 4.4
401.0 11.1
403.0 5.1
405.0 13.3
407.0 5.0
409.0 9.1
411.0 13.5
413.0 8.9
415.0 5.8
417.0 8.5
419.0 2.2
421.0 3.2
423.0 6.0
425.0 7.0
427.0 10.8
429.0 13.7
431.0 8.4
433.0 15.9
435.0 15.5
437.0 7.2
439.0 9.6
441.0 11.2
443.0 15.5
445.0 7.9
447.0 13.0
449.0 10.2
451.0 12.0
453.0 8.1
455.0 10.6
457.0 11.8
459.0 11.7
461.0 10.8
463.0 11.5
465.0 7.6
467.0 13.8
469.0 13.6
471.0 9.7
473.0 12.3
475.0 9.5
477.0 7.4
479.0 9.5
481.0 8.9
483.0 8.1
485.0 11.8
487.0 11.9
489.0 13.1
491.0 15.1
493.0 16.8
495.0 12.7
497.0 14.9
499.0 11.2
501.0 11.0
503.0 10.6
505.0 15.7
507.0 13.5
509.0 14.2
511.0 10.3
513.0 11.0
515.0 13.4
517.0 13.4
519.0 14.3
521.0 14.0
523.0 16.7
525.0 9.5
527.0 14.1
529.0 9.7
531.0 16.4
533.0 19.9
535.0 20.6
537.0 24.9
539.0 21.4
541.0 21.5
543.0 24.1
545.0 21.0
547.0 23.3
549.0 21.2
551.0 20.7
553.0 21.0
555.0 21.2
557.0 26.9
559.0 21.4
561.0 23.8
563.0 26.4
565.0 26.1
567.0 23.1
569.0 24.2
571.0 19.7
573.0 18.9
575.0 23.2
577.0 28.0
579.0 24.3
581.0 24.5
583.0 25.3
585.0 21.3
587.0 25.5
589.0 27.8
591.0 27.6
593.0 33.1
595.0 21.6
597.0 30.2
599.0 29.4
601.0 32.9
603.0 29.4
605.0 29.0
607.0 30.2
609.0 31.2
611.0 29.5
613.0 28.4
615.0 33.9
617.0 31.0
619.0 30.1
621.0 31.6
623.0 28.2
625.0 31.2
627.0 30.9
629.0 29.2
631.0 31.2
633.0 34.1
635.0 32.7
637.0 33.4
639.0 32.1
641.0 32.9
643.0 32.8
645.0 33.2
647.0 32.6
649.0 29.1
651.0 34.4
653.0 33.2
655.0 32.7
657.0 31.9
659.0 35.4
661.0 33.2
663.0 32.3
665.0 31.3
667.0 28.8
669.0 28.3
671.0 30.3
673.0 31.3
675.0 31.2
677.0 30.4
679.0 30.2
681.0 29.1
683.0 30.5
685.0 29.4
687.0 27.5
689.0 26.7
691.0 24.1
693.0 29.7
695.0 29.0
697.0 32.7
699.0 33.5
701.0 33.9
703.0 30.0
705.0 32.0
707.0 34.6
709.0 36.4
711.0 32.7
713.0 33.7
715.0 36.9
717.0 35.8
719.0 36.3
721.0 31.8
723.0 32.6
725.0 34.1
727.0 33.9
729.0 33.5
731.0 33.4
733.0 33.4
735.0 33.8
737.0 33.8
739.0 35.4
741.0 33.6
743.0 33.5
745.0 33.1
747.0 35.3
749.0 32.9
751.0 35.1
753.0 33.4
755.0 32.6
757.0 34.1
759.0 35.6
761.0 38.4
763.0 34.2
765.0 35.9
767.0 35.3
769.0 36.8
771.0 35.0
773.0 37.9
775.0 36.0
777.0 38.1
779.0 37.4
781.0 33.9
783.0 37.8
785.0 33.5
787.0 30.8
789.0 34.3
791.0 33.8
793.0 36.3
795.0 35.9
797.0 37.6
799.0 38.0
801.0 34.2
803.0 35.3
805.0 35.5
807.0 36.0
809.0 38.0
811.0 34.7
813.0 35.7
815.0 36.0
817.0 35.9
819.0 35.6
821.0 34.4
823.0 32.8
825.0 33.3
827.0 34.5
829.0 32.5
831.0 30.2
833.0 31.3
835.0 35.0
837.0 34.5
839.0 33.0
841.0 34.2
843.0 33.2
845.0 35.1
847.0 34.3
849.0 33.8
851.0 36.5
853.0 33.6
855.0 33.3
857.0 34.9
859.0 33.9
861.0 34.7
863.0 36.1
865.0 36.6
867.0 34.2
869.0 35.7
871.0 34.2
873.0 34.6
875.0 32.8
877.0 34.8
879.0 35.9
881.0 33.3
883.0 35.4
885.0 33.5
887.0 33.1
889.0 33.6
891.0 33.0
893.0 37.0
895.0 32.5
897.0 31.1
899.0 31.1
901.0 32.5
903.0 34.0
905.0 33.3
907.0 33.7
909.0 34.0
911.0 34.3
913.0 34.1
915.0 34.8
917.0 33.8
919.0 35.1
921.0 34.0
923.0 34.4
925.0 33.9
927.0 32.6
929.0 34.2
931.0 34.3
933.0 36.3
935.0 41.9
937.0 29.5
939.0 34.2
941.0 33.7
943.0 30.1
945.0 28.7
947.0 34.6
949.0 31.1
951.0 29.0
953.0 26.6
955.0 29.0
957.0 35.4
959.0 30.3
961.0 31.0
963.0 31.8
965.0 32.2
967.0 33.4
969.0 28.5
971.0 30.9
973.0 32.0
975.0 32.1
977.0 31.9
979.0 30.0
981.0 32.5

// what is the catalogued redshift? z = 0.334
